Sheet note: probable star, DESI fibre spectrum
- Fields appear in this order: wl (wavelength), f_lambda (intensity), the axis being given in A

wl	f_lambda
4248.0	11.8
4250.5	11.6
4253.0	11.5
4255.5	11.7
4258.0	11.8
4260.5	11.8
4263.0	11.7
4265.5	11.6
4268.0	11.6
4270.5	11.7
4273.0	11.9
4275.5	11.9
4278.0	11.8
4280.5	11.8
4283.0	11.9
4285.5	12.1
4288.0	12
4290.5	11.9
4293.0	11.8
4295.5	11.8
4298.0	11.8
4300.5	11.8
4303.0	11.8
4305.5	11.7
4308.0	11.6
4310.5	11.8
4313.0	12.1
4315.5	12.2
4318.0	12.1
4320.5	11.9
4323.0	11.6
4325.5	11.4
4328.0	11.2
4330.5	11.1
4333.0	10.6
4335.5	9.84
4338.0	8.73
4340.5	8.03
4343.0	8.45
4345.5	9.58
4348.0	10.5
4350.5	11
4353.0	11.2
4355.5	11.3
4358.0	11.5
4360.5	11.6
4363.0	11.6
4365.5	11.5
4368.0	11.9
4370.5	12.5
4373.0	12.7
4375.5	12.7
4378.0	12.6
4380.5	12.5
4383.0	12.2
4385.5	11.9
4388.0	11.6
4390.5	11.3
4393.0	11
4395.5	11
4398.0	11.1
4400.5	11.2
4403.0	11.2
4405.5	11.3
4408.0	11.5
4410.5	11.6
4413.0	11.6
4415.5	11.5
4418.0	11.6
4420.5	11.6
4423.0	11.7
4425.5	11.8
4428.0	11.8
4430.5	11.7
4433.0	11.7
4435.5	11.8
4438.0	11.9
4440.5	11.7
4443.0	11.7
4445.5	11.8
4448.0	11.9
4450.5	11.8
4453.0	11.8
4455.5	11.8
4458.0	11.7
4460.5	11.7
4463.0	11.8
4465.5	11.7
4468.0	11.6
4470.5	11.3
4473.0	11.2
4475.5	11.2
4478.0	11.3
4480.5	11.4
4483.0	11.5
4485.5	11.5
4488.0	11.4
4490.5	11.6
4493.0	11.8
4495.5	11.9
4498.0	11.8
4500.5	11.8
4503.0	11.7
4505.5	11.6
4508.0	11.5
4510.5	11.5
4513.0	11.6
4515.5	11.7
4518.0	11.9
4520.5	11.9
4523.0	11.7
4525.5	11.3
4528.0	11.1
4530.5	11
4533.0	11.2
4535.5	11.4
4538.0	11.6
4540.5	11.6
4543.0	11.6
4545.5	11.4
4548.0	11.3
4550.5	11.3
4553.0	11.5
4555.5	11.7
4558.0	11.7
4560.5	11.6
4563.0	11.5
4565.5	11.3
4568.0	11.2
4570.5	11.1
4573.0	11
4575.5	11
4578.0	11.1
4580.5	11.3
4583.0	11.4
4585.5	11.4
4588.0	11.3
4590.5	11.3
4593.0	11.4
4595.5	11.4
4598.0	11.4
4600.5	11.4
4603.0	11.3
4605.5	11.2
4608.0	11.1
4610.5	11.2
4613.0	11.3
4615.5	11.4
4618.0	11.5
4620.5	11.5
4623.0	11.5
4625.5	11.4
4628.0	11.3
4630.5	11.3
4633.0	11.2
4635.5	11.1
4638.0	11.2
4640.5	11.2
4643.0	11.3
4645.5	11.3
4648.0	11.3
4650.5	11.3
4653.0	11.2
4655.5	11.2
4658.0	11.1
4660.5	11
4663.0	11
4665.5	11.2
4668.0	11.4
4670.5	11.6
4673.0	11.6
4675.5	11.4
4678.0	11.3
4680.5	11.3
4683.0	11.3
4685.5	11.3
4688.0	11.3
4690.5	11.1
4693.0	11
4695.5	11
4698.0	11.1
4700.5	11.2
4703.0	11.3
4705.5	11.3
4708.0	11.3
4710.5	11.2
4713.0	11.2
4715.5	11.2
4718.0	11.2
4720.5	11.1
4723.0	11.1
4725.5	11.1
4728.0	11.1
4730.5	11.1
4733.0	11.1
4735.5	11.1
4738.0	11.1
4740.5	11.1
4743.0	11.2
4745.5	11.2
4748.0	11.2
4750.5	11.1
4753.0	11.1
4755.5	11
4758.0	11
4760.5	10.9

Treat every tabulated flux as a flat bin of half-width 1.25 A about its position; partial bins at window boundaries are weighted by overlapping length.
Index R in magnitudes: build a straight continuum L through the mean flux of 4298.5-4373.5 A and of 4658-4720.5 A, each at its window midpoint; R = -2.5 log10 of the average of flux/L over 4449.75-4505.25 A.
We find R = -0.04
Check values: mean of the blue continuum 11.2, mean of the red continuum 11.2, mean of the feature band 11.6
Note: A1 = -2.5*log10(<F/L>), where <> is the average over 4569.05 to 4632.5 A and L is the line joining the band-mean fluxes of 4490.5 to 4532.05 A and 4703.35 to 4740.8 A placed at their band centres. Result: 0.011 mag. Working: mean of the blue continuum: 11.6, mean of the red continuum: 11.2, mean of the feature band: 11.3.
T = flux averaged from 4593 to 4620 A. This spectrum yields 11.3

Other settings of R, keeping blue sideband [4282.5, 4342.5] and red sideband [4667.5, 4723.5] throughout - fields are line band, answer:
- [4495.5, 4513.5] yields -0.04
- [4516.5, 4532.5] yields -0.02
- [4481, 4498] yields -0.03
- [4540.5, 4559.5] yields -0.02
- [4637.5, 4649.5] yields 0.00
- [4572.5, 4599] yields 0.00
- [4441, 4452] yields -0.05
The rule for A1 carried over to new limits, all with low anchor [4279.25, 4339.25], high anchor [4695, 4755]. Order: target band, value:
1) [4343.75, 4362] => 0.06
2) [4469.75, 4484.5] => 0.01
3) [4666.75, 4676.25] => -0.03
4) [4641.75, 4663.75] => 0.00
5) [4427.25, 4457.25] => -0.04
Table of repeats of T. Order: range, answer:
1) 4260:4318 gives 11.8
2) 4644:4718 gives 11.2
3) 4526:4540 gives 11.3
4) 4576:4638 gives 11.3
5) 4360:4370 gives 11.7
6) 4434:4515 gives 11.6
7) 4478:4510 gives 11.6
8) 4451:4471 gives 11.7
